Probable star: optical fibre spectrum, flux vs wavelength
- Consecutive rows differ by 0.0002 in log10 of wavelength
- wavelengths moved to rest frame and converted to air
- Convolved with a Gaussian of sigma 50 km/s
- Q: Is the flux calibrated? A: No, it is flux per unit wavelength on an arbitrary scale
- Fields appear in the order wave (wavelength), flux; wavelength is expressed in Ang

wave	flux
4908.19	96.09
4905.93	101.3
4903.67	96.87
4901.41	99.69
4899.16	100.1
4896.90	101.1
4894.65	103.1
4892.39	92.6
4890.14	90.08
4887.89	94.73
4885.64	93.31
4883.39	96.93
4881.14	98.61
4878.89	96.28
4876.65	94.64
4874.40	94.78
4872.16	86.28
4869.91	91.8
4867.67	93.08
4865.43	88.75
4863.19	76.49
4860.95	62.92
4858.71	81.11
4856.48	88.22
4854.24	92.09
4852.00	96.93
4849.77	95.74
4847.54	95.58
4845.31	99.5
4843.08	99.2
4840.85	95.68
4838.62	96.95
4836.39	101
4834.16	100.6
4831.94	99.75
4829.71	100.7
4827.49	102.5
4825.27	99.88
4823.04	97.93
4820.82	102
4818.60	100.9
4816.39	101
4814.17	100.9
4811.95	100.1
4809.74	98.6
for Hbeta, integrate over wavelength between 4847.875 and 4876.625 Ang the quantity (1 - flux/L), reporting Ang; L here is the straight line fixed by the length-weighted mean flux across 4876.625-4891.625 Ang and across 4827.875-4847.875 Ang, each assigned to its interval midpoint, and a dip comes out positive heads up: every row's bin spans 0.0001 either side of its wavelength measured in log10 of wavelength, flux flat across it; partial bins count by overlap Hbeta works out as 2.7 Ang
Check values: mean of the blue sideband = 99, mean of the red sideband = 94.9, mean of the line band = 87.8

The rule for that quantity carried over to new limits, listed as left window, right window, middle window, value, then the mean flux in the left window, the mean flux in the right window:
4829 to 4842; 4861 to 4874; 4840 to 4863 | 0.6 Ang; 99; 85.7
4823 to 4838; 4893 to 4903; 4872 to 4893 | 1.3 Ang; 100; 100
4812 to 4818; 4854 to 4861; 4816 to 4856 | -3.0 Ang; 101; 82.5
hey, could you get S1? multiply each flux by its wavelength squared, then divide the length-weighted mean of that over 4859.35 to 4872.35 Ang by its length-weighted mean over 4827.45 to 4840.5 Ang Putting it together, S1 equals 0.84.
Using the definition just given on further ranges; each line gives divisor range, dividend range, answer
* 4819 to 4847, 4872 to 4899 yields 0.98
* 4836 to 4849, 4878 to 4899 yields 1.01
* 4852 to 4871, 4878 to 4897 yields 1.14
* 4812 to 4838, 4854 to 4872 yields 0.85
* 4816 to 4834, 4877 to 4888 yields 0.98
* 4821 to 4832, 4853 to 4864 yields 0.81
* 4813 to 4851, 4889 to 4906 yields 1.01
